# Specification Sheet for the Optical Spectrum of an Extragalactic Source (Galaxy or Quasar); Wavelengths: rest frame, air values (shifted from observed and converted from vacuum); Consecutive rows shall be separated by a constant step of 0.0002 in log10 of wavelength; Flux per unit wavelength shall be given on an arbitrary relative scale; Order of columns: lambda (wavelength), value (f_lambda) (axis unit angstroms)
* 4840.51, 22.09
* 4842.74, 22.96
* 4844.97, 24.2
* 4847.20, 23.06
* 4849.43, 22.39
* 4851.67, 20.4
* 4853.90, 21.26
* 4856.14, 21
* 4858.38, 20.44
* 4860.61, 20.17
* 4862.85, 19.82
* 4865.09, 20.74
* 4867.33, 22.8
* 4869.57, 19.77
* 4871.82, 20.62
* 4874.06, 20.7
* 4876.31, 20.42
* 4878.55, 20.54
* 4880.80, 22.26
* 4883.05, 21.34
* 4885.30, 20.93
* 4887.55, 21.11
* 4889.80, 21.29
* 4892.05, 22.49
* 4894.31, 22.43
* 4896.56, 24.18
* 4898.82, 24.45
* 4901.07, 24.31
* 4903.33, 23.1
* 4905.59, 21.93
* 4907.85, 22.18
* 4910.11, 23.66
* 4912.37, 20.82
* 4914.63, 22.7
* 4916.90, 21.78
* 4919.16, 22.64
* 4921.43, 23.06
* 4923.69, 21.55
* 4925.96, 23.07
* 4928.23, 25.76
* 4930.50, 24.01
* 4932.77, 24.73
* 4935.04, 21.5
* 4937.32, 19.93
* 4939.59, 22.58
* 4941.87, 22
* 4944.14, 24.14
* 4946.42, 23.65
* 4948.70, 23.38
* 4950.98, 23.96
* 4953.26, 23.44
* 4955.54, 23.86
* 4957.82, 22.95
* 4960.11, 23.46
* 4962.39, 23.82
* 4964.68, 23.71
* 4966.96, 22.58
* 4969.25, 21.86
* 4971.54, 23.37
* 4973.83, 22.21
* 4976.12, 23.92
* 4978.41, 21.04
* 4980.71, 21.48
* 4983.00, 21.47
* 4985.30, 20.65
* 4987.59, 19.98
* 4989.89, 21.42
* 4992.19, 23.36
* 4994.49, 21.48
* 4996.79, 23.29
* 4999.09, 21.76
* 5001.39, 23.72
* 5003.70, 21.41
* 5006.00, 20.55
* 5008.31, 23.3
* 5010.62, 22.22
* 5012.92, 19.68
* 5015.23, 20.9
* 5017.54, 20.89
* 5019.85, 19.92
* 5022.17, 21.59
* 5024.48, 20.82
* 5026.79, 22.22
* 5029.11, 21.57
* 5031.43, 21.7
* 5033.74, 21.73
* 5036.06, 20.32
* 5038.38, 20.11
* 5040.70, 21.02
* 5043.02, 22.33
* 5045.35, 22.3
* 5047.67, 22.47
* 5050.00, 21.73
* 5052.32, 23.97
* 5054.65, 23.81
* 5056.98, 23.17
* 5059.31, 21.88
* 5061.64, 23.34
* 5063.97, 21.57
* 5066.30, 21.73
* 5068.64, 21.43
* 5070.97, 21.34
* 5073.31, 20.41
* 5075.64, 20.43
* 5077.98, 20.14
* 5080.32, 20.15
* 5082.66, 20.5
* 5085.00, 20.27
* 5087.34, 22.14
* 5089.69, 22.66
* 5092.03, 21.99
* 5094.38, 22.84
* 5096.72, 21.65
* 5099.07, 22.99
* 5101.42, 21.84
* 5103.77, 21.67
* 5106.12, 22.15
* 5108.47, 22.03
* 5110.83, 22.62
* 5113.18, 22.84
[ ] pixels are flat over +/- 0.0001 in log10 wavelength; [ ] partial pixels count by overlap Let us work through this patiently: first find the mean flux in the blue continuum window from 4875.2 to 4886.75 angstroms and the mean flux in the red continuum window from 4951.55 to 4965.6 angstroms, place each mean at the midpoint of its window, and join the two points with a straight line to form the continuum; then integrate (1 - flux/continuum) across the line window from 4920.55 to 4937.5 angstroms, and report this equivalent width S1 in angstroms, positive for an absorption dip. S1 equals -0.38 angstroms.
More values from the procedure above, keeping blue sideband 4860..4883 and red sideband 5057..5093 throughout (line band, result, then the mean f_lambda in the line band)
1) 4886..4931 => -4.02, 22.8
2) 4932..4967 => -3.44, 23.1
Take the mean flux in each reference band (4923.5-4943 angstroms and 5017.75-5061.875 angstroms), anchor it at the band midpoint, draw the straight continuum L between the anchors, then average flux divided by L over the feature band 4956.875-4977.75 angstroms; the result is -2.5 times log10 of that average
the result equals -0.03 mag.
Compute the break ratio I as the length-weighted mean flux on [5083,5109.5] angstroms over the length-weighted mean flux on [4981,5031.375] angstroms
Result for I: 1.0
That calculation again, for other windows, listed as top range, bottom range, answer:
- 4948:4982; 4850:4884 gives 1.10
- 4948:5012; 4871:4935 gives 1.00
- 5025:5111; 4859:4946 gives 0.98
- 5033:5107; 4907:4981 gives 0.95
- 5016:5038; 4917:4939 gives 0.93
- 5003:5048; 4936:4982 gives 0.93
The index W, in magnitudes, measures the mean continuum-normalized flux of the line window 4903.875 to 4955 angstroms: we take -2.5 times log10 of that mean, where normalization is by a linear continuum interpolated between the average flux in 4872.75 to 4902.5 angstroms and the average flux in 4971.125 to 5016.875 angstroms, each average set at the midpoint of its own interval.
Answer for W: -0.04 mag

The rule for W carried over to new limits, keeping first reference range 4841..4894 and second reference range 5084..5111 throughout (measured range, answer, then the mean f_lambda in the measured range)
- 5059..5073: 0.009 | 21.8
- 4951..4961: -0.089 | 23.5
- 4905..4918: -0.035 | 22.2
